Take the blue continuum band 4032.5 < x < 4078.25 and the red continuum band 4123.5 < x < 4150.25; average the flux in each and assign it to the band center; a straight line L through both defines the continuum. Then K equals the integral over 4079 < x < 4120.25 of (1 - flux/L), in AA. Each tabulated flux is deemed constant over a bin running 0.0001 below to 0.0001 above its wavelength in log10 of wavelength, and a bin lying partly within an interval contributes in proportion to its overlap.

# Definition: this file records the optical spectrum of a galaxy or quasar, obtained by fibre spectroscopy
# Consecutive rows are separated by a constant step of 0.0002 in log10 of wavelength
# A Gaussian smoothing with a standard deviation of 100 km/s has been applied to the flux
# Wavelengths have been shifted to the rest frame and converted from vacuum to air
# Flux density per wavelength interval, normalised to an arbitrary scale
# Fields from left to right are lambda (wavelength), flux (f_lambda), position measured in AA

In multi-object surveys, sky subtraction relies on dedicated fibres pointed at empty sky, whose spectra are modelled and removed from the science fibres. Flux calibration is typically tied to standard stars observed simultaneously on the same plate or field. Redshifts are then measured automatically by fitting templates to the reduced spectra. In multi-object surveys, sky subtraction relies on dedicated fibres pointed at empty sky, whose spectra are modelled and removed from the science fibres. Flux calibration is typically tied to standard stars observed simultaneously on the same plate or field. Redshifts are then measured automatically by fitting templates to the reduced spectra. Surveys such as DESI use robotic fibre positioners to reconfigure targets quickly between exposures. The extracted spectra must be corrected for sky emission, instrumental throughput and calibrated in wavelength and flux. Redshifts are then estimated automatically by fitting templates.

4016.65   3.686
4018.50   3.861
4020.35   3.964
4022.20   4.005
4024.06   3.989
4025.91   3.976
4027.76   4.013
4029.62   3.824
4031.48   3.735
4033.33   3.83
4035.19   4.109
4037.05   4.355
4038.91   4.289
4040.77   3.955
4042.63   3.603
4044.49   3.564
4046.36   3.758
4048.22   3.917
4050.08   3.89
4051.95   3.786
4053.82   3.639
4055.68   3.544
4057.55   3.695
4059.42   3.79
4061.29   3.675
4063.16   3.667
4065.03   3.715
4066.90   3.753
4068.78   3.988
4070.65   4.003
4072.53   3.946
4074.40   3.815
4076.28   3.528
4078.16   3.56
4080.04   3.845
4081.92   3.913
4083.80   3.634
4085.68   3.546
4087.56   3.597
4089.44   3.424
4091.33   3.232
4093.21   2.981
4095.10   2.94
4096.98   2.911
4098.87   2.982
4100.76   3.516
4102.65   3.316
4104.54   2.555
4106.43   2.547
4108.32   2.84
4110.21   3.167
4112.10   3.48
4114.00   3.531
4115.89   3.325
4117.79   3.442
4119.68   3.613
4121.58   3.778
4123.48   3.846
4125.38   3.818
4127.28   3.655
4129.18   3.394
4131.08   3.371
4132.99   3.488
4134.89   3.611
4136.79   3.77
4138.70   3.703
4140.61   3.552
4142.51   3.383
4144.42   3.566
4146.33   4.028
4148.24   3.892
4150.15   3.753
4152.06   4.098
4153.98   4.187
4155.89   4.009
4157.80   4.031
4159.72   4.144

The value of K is 4.87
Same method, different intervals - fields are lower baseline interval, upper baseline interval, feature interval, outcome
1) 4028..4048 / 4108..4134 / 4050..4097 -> 1.37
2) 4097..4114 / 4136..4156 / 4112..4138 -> -1.26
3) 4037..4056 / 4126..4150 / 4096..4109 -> 2.64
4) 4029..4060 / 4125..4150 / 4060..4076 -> -0.08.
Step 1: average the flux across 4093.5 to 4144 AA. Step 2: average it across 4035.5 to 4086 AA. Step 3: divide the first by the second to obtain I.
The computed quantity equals 0.89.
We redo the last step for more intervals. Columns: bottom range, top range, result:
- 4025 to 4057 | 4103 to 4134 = 0.87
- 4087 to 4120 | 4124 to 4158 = 1.18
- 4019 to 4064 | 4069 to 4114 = 0.87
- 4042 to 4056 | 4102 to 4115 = 0.82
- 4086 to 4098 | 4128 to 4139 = 1.11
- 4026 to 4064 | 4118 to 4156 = 0.97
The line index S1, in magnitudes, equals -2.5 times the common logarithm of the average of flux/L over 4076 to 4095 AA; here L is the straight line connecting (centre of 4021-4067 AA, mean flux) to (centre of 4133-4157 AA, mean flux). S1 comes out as 0.10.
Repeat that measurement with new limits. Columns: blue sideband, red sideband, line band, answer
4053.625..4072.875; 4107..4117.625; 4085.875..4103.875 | 0.073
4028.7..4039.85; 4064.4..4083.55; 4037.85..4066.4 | 0.044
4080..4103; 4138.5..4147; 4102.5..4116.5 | 0.124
